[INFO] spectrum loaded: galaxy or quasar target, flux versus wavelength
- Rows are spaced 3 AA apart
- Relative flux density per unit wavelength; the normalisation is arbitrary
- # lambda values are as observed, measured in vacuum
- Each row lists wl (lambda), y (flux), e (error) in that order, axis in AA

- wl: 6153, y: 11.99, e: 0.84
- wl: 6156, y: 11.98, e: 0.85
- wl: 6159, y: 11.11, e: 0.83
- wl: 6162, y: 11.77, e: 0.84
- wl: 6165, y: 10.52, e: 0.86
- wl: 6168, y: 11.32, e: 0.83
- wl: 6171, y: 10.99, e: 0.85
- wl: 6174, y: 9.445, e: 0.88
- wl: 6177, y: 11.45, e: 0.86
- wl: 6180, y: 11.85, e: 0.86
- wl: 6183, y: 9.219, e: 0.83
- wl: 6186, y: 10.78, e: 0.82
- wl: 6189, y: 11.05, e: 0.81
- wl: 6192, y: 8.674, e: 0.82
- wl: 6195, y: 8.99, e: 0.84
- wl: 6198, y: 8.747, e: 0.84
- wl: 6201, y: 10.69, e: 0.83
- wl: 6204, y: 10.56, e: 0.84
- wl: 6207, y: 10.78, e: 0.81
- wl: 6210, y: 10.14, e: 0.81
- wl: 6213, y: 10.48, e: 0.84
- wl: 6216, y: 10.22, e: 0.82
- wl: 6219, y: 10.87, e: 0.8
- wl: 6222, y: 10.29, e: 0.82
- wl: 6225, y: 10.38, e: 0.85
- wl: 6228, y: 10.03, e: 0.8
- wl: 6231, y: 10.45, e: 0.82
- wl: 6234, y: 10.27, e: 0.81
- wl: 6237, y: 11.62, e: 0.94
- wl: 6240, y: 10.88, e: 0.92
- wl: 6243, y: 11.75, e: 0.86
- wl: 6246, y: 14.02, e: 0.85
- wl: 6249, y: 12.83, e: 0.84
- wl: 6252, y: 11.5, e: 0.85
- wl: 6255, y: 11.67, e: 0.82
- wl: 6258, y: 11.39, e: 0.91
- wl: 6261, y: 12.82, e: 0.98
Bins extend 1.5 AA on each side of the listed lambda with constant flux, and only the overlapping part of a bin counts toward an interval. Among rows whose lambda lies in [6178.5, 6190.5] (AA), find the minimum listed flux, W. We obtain 9.219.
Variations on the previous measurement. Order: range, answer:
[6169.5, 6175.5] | 9.445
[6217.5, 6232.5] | 10.03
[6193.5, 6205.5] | 8.747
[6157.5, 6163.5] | 11.11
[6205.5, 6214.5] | 10.14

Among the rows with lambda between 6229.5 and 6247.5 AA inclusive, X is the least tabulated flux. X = 10.27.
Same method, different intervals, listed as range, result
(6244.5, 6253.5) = 11.5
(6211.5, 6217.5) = 10.22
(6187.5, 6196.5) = 8.674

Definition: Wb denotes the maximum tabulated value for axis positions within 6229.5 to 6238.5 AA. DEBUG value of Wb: 11.62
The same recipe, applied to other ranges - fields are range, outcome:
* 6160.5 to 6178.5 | 11.77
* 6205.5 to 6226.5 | 10.87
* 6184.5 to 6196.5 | 11.05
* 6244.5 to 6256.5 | 14.02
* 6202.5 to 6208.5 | 10.78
